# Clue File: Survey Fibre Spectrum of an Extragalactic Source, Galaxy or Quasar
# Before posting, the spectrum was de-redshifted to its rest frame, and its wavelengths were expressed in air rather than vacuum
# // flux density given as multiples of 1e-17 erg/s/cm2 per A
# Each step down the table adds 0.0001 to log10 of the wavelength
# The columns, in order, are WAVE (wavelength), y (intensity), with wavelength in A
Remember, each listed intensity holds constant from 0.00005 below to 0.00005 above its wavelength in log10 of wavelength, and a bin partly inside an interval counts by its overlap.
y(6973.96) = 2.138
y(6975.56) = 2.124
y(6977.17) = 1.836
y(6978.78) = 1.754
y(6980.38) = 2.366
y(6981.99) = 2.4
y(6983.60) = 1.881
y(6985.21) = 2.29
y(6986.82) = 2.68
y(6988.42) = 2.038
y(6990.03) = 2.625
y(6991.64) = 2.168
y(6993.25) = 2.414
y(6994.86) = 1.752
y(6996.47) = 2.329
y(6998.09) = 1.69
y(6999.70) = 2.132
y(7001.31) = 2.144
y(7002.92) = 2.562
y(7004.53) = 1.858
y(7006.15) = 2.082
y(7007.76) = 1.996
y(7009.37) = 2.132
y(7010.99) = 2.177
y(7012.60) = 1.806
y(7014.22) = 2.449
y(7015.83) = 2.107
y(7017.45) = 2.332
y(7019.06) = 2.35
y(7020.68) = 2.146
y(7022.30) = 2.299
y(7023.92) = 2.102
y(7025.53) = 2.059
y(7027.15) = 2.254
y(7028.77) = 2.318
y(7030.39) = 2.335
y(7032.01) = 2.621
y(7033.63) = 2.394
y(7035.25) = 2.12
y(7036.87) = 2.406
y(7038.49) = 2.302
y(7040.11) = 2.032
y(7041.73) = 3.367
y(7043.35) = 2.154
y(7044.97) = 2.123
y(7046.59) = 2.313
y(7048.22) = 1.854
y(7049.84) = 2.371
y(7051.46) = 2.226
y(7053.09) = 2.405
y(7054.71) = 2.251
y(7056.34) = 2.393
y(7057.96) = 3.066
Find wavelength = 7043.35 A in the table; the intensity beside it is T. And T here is 2.154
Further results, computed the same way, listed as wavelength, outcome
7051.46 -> 2.226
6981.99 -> 2.4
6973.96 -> 2.138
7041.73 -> 3.367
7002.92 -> 2.562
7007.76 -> 1.996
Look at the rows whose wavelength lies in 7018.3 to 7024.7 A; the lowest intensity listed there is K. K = 2.102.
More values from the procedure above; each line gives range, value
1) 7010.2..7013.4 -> 1.806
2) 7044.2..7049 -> 1.854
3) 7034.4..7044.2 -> 2.032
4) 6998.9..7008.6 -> 1.858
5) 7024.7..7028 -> 2.059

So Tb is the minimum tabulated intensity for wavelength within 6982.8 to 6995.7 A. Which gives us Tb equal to 1.752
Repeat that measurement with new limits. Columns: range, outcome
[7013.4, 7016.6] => 2.107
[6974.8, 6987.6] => 1.754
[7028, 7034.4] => 2.318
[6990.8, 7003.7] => 1.69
